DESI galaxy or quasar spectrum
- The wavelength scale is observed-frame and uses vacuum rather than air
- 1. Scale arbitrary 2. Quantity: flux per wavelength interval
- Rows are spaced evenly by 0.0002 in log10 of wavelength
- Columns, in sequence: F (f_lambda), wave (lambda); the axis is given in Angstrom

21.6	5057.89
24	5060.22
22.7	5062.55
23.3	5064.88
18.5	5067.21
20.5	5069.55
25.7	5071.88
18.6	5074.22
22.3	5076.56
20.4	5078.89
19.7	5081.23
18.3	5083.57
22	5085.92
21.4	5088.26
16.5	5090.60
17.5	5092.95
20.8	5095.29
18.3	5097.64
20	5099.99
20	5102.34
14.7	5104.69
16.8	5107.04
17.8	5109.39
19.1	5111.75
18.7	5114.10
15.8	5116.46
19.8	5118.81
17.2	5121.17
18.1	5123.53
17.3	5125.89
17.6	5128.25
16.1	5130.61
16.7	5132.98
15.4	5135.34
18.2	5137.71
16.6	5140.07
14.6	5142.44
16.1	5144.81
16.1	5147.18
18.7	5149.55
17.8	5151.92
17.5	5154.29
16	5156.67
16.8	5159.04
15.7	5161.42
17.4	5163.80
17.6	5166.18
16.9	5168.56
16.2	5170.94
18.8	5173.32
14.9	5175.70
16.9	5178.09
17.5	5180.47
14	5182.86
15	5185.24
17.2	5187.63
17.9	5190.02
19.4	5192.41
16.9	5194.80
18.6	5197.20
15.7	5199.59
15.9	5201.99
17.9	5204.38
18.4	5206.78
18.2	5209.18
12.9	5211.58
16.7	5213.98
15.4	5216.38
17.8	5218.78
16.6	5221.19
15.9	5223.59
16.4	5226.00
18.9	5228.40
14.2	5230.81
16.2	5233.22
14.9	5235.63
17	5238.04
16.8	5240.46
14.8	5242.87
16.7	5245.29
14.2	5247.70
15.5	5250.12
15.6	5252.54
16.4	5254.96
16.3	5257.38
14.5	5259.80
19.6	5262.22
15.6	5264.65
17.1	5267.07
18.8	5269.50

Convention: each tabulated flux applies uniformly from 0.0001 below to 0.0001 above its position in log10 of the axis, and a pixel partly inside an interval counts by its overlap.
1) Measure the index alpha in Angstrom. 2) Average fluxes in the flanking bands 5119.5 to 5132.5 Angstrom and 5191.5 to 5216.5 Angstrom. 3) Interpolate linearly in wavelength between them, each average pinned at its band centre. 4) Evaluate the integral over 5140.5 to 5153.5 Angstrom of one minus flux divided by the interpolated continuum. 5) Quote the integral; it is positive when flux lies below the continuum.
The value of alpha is 0.4 Angstrom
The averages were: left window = 17.3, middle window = 16.7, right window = 16.9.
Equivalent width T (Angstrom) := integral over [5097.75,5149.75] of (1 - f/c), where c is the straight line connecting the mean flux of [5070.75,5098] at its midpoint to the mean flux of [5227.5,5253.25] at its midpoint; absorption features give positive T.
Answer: 4.8 Angstrom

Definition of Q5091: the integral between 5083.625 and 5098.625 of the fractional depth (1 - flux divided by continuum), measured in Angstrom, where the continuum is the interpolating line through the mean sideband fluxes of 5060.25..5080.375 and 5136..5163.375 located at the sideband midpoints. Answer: 0.73 Angstrom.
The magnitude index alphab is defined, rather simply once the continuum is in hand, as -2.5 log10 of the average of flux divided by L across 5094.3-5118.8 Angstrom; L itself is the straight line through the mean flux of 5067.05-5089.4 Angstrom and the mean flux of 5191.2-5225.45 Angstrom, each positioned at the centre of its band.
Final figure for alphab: 0.10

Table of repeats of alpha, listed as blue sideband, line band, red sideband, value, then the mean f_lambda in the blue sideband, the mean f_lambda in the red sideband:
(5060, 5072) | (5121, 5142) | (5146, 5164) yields 1.6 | 22.1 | 17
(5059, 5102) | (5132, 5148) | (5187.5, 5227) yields 2.2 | 20.6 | 16.9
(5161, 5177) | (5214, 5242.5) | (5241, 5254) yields -1.0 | 16.8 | 15.5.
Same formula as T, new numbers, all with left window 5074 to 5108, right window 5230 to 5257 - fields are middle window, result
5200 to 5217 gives 0.0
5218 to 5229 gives -0.6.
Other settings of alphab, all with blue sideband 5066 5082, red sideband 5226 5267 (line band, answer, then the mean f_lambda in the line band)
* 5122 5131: 0.120 mag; 17.4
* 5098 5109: 0.123 mag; 17.9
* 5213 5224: 0.023 mag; 16.5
